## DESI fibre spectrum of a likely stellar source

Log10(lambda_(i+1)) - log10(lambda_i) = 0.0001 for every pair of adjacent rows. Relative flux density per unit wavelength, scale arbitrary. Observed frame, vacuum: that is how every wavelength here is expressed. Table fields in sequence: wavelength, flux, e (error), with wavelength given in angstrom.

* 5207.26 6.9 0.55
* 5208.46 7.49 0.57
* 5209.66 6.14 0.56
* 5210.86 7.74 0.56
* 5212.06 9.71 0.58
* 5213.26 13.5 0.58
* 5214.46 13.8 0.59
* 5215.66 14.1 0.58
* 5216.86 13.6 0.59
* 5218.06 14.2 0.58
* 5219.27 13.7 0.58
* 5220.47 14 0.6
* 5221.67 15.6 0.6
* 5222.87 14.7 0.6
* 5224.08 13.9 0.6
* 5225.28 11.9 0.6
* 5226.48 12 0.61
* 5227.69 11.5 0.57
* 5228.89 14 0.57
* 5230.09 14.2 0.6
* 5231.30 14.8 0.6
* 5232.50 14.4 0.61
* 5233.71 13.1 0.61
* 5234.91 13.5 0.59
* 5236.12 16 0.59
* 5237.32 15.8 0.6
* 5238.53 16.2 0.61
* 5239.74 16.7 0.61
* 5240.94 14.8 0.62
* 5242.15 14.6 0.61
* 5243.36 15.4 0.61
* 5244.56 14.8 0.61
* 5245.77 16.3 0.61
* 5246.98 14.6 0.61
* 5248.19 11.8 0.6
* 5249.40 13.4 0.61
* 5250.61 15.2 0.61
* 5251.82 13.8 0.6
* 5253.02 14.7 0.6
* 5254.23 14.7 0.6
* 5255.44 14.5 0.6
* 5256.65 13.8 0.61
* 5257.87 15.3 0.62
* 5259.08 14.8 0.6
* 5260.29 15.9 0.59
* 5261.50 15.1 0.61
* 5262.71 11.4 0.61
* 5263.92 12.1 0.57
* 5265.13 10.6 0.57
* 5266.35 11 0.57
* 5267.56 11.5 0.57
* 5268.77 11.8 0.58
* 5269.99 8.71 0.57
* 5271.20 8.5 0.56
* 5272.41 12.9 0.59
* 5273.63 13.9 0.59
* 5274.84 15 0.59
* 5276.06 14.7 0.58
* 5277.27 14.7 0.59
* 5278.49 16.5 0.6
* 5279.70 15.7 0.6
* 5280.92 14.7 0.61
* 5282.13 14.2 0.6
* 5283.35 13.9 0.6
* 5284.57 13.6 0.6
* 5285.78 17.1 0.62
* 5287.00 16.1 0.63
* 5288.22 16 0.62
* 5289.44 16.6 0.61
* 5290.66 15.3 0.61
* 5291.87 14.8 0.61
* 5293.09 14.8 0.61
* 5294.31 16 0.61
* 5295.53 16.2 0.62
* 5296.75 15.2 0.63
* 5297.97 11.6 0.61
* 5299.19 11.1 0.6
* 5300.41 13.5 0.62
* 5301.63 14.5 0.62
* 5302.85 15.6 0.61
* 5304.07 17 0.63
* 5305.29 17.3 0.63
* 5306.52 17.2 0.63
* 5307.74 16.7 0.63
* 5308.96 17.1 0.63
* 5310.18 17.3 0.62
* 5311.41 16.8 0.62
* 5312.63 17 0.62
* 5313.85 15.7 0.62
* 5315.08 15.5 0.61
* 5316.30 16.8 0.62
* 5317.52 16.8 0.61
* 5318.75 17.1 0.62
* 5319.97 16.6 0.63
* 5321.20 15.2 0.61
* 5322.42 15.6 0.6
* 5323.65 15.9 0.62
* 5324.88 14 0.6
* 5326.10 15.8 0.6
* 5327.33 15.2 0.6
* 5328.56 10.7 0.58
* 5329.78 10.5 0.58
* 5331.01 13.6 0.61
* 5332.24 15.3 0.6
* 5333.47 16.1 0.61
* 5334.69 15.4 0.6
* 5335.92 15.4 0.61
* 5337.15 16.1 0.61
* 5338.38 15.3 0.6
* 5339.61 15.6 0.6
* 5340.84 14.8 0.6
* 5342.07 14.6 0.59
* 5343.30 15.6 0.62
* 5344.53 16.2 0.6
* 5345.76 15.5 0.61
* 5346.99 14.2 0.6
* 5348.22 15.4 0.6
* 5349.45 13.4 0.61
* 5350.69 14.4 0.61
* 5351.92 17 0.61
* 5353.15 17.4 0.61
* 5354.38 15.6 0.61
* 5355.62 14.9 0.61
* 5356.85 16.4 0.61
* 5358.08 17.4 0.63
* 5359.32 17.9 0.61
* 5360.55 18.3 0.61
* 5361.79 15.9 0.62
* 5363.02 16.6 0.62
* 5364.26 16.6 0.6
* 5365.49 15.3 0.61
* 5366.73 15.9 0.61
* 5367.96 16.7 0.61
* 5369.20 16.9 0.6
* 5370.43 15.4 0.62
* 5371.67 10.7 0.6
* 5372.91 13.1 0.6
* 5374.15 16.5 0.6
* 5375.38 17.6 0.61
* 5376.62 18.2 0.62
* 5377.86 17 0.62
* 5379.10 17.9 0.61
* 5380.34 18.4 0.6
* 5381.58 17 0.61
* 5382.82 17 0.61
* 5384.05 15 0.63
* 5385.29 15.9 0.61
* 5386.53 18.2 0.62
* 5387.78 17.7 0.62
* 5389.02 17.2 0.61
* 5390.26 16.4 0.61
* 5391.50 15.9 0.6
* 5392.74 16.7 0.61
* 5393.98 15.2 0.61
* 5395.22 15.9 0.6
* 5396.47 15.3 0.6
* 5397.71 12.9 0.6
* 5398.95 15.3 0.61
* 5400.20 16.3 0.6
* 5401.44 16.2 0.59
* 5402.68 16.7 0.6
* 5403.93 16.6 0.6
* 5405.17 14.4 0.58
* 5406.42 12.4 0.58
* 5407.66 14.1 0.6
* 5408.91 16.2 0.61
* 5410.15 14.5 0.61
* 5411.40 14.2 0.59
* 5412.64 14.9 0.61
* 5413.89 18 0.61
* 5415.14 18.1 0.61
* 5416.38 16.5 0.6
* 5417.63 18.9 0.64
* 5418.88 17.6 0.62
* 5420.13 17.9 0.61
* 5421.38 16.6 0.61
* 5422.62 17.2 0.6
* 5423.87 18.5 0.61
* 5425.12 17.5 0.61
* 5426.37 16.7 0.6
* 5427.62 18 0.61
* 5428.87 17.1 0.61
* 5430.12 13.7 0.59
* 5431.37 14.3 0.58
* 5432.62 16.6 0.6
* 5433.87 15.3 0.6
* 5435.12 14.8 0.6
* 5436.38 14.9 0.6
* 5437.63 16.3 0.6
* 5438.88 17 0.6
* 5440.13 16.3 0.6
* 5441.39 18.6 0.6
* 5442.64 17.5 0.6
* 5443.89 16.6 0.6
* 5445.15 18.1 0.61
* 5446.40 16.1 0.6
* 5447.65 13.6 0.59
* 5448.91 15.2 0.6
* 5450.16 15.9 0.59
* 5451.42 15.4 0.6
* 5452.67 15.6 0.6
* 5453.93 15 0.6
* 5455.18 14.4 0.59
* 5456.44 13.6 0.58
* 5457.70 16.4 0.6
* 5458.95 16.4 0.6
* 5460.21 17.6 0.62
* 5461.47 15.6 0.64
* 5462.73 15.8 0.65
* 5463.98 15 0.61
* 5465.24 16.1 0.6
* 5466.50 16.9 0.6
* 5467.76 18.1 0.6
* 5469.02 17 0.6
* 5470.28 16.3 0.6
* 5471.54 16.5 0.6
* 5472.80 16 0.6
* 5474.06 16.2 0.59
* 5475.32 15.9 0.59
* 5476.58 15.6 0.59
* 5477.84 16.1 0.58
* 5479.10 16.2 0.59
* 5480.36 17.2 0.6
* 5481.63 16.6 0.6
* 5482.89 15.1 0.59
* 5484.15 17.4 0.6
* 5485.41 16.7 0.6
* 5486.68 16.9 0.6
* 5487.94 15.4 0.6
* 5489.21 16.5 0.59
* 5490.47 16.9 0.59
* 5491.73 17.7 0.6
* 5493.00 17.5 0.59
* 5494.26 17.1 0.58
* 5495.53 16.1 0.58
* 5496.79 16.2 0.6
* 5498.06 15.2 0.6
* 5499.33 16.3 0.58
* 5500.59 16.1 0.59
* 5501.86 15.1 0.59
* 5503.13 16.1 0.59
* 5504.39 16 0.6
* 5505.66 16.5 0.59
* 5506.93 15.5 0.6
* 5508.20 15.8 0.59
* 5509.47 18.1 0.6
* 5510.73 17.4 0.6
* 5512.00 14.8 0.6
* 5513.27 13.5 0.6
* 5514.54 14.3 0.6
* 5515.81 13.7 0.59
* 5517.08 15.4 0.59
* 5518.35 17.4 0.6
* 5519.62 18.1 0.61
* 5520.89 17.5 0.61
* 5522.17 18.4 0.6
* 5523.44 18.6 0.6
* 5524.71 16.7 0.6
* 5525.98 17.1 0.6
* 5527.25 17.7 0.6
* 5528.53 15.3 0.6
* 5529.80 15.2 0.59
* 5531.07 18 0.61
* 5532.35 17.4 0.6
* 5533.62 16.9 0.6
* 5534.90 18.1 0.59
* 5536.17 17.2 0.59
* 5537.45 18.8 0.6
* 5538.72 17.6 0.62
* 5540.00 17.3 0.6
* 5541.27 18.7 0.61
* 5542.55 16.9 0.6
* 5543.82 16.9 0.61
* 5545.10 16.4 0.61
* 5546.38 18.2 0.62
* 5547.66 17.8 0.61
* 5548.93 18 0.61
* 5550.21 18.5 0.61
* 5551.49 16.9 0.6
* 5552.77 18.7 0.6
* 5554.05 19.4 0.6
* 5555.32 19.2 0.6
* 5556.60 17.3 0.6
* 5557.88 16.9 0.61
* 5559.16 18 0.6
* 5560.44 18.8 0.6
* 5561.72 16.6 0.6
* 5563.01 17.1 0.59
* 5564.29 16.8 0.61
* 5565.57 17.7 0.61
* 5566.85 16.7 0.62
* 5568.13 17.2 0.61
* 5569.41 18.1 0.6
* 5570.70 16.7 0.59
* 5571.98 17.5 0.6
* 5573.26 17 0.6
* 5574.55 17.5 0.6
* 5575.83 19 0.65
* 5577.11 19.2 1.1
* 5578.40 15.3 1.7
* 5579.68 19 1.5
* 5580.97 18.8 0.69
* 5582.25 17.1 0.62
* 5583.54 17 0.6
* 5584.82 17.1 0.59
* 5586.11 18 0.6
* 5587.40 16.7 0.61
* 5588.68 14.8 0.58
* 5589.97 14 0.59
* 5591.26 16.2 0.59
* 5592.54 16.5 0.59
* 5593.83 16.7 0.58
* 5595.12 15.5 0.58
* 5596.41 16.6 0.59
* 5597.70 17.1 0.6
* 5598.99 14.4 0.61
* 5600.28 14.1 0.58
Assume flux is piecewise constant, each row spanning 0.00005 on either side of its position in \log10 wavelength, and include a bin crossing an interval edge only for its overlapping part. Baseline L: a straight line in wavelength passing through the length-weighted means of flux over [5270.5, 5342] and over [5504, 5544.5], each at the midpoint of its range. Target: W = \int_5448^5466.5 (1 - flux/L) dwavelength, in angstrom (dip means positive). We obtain 0.8 angstrom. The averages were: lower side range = 15.1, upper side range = 16.8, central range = 15.6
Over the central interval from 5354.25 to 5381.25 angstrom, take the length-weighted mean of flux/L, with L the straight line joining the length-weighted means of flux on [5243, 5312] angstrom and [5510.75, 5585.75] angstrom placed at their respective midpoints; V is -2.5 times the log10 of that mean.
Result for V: -0.06 mag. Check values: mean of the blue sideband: 14.4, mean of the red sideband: 17.3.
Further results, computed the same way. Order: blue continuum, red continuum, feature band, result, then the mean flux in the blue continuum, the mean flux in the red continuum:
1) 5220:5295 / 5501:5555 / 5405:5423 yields -0.02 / 14.2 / 17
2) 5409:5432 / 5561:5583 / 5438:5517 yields 0.06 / 16.7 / 17.5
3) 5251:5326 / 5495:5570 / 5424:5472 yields 0.01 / 14.7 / 17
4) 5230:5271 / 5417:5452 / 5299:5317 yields -0.09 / 13.9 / 16.5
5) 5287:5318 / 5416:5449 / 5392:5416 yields 0.06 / 15.7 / 16.6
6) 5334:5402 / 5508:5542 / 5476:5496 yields 0.01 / 16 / 16.9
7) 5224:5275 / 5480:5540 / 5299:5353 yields -0.06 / 13.7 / 16.6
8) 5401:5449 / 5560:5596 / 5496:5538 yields 0.02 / 16.3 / 17.1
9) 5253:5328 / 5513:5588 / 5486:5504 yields 0.03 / 14.8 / 17.4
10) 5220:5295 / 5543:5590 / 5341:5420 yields -0.04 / 14.2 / 17.5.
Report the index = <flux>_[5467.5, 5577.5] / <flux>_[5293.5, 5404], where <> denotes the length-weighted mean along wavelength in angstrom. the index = 1.1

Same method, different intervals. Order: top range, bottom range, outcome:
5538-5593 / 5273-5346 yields 1.14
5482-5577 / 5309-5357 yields 1.10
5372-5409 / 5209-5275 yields 1.20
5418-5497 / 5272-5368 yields 1.06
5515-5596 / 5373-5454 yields 1.06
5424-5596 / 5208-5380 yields 1.13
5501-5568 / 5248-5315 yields 1.18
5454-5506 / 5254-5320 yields 1.11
